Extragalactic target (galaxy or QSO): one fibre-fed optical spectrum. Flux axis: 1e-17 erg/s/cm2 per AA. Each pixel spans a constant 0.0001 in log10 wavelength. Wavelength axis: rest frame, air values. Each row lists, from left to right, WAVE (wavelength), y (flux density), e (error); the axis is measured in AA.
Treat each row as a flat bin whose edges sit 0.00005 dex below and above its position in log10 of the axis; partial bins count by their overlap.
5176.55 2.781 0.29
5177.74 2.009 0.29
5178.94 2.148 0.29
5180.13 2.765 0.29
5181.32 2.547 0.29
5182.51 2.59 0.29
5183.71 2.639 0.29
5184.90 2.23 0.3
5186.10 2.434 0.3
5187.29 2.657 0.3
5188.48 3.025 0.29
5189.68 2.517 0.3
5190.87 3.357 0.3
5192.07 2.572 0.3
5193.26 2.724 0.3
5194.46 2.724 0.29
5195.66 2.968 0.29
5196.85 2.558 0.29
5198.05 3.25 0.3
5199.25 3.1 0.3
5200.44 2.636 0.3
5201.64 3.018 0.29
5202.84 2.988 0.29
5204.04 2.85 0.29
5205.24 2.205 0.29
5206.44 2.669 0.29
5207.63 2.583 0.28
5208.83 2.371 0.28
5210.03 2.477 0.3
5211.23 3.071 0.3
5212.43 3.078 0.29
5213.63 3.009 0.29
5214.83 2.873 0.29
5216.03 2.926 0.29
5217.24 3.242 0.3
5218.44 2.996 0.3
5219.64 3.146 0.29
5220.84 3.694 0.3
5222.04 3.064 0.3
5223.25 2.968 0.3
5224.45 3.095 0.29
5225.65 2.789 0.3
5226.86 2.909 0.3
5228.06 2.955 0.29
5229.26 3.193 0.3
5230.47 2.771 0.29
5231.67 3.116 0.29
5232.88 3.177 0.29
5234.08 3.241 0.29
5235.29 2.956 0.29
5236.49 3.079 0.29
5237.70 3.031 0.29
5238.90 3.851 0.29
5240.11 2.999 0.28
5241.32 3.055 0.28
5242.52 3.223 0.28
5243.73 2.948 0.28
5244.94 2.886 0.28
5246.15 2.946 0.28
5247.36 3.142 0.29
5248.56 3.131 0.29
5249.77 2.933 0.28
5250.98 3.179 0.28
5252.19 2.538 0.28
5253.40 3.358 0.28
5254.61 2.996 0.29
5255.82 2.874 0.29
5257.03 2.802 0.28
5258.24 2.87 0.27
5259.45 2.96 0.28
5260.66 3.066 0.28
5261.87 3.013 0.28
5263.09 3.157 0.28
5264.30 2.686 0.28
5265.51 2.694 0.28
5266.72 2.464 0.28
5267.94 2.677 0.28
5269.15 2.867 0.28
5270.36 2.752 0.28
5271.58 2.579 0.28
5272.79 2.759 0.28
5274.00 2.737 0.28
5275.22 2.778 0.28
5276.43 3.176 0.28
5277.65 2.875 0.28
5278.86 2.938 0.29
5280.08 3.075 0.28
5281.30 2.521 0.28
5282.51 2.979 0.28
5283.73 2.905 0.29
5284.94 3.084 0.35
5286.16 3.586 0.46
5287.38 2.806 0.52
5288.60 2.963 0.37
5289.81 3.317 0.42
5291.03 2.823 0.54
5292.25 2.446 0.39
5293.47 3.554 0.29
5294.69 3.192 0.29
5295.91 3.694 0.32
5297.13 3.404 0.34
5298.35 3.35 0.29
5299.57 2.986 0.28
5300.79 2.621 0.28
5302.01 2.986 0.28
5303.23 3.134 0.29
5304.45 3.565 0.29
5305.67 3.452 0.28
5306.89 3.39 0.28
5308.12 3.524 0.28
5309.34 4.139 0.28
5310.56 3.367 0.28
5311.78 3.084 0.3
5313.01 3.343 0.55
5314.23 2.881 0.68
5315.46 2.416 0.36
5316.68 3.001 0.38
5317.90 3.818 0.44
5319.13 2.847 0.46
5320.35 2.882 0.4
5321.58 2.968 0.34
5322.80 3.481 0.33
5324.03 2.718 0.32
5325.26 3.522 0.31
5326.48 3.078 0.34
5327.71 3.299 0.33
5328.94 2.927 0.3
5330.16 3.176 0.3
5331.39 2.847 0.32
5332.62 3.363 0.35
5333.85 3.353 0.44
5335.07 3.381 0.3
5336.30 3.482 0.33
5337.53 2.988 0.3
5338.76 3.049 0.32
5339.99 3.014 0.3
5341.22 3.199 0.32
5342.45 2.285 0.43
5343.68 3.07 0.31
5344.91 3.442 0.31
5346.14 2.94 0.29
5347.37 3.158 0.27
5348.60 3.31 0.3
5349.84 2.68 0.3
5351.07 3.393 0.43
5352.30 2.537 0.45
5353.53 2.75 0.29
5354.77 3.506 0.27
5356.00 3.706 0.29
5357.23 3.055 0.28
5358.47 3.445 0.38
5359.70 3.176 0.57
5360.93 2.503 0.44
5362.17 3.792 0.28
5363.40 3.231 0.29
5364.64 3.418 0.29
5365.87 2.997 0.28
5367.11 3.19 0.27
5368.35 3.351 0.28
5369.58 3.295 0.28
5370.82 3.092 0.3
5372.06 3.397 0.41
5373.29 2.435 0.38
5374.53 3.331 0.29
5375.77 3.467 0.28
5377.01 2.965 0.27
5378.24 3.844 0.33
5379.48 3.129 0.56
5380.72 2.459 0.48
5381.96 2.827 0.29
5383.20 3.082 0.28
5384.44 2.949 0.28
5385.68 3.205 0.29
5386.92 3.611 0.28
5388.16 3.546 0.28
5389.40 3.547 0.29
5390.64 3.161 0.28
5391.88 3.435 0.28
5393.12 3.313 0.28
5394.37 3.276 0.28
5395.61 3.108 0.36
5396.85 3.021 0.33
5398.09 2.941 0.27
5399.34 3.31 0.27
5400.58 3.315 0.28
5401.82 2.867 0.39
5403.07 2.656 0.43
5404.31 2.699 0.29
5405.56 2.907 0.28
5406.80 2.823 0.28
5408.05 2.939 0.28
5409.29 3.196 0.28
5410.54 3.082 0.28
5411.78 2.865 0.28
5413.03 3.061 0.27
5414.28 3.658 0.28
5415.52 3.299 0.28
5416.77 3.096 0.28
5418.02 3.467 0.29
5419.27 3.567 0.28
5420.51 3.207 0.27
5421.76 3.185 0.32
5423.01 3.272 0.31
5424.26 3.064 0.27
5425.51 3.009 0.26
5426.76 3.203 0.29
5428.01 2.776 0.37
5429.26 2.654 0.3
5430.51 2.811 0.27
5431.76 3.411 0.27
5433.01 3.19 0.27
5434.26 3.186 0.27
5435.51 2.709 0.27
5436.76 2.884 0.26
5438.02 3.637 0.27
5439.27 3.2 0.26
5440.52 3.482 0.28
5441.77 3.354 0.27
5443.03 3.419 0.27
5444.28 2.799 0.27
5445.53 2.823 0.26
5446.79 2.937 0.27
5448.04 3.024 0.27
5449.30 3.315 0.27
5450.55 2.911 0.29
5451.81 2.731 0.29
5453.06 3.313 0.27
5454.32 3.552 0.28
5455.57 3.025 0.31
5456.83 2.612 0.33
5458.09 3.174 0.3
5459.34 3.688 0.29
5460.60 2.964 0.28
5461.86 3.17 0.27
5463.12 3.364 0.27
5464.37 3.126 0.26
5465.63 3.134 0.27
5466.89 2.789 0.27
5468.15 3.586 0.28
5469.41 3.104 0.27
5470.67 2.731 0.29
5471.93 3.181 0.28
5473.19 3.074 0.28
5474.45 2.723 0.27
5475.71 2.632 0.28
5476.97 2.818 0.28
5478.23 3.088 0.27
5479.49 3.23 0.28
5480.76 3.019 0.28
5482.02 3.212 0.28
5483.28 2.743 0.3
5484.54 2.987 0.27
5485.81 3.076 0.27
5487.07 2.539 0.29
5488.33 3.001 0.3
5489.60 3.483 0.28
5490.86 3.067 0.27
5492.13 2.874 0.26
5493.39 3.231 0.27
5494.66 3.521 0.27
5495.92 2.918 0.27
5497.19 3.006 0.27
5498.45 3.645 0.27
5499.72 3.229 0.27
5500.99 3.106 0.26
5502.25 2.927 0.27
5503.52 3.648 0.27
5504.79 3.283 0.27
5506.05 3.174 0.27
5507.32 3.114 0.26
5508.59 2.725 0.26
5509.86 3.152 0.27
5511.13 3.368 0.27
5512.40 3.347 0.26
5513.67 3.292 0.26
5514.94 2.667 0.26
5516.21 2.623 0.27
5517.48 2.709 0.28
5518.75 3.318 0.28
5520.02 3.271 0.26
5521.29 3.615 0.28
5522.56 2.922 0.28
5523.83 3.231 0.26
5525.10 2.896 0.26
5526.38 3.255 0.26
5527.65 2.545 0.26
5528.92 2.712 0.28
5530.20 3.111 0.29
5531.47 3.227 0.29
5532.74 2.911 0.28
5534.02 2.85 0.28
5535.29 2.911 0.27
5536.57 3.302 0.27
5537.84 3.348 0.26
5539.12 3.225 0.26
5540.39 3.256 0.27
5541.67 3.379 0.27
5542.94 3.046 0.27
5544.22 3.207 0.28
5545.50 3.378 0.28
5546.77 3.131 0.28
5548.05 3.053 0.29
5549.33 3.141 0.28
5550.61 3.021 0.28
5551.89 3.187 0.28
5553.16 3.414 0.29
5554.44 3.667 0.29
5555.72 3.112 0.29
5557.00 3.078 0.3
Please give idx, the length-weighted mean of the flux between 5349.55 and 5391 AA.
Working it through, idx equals 3.18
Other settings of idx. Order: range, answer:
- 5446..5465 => 3.12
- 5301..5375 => 3.17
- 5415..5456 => 3.14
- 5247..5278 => 2.89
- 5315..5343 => 3.1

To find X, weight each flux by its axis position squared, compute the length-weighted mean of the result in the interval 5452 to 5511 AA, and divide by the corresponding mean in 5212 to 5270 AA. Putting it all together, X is 1.13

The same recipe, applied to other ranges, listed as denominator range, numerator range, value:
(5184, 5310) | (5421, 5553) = 1.14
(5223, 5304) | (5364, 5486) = 1.11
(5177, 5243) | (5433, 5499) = 1.18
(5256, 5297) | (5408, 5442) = 1.14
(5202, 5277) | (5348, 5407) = 1.13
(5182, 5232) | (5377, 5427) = 1.19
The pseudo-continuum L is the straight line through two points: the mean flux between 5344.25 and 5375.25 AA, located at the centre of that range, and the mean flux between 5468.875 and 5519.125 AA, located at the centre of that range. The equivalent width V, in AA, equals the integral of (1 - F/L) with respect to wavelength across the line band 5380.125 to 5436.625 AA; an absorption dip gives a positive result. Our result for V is 0.4 AA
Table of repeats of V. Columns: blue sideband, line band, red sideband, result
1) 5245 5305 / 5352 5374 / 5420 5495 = -1.0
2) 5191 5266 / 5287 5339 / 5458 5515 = -2.9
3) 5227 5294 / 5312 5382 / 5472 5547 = -2.7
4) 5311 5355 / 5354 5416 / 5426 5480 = -1.7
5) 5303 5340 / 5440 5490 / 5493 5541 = 1.2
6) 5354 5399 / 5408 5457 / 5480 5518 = 0.4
